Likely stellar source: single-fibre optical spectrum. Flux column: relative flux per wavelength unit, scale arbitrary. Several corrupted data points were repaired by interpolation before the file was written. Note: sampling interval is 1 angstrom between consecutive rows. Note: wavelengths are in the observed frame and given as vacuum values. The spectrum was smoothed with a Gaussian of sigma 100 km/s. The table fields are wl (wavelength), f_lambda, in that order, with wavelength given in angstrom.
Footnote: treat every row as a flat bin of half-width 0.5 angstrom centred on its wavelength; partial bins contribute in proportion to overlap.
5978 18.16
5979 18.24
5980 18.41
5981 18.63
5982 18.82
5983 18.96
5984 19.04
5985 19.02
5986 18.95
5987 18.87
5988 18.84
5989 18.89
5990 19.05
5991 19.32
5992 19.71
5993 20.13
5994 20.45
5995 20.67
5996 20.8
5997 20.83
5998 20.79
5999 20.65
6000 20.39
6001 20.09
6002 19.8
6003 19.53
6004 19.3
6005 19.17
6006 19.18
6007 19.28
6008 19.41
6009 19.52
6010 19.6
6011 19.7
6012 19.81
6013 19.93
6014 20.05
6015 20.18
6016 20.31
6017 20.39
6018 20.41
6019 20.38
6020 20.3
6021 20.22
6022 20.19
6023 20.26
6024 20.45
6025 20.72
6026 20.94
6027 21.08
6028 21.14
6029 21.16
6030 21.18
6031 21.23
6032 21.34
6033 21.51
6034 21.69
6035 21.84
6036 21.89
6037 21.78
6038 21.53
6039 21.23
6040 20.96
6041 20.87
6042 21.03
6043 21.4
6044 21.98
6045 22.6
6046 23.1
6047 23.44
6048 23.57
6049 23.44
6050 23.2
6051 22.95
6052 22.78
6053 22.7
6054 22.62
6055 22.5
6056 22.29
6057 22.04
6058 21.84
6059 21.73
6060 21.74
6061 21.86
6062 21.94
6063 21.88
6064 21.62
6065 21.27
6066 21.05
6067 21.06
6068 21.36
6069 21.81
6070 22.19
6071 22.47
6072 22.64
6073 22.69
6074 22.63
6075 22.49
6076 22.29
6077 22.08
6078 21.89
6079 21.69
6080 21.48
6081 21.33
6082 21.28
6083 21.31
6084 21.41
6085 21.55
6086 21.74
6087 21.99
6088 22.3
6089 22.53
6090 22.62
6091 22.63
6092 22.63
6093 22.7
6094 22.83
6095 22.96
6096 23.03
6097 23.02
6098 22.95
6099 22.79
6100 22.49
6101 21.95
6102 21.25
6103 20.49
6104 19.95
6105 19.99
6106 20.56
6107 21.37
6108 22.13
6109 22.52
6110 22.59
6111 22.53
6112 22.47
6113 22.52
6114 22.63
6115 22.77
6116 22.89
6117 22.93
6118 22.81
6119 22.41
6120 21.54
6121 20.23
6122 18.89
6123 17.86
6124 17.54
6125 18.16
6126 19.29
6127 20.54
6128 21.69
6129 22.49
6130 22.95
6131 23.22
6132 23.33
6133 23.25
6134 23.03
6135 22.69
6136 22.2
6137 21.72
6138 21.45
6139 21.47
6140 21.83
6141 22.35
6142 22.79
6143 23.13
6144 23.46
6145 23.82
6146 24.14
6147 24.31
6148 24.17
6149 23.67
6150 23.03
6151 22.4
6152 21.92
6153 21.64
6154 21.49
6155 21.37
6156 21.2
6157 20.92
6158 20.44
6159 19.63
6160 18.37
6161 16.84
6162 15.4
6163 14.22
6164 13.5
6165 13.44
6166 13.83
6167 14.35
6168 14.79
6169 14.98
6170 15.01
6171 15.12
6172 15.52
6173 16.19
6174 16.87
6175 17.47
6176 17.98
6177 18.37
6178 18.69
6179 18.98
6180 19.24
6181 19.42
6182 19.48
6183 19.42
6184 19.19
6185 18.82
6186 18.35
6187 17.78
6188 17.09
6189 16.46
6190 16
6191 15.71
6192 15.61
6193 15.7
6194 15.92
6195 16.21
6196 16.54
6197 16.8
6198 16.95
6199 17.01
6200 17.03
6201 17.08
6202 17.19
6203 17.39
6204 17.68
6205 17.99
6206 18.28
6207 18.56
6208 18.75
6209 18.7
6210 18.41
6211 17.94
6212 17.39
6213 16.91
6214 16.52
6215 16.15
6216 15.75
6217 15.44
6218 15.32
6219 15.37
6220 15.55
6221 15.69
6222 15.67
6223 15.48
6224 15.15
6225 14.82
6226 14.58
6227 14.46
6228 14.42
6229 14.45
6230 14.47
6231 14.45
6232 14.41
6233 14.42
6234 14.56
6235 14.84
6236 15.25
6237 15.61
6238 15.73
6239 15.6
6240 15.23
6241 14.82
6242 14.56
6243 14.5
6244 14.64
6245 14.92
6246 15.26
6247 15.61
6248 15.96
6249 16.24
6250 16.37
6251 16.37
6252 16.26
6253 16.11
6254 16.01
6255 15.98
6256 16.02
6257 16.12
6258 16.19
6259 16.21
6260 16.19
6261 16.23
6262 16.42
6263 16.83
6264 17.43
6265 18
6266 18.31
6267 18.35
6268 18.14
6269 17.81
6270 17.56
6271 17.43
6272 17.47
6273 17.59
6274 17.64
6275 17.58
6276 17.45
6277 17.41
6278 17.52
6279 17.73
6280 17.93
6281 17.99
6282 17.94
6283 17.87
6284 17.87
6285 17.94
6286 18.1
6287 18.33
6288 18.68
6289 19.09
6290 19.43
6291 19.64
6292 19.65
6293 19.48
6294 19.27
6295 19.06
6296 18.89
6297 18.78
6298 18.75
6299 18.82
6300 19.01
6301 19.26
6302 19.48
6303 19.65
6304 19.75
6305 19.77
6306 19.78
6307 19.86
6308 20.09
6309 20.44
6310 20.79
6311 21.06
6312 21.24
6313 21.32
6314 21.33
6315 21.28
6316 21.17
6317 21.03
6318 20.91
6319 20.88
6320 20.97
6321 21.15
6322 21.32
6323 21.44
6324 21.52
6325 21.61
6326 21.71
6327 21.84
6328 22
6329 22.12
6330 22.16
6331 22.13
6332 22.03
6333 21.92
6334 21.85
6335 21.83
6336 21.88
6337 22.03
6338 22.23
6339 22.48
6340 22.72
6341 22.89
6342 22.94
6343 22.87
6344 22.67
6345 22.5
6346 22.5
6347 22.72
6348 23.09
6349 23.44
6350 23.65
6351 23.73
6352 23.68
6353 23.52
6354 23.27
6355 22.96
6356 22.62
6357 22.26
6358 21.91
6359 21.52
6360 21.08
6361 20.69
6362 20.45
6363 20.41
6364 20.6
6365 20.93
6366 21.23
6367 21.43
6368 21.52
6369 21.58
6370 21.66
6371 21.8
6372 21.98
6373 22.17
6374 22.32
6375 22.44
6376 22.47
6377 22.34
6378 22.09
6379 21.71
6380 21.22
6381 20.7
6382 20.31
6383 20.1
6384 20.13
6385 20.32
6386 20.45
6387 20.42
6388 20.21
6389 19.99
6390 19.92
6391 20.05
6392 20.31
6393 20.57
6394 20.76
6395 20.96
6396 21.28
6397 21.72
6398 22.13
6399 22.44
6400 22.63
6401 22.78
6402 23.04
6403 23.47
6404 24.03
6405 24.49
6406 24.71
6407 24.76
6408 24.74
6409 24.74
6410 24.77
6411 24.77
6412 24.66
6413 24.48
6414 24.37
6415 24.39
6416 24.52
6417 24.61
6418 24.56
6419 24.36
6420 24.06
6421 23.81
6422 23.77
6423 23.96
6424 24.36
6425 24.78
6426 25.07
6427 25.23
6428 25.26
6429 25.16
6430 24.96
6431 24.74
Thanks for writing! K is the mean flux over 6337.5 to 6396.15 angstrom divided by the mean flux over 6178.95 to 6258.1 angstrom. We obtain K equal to 1.33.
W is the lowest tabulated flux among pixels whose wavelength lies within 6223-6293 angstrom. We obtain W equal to 14.41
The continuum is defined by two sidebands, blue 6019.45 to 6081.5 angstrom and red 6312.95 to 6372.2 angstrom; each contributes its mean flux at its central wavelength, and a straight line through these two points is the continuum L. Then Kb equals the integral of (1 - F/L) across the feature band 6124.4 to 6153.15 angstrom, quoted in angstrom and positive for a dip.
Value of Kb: -0.77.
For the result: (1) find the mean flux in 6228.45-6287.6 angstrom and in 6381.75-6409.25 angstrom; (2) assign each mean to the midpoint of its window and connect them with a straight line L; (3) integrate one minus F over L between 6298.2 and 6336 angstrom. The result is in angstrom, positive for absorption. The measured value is -4.35 angstrom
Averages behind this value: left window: 16.4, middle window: 20.9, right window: 21.8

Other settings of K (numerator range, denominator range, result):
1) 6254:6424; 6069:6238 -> 1.08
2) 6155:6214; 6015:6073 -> 0.80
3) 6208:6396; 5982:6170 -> 0.91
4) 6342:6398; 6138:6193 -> 1.14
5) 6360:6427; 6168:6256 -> 1.37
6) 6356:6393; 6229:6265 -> 1.35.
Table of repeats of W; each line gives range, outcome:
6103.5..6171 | 13.44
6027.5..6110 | 19.95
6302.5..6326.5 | 19.65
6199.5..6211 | 17.03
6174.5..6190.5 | 16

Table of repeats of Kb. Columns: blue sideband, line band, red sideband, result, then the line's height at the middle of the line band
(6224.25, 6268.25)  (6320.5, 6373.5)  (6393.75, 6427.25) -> -3.7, 20.7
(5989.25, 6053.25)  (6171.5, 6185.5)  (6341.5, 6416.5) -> 2.1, 21.5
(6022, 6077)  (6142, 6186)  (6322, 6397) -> 5.6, 21.8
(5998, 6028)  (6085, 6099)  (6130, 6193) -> -2.0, 19.7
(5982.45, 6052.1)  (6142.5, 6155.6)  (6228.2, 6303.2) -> -3.0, 18.7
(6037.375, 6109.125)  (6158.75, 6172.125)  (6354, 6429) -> 4.2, 22.2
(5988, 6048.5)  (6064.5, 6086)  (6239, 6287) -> -2.3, 19.7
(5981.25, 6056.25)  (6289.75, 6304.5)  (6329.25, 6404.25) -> 1.6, 21.6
